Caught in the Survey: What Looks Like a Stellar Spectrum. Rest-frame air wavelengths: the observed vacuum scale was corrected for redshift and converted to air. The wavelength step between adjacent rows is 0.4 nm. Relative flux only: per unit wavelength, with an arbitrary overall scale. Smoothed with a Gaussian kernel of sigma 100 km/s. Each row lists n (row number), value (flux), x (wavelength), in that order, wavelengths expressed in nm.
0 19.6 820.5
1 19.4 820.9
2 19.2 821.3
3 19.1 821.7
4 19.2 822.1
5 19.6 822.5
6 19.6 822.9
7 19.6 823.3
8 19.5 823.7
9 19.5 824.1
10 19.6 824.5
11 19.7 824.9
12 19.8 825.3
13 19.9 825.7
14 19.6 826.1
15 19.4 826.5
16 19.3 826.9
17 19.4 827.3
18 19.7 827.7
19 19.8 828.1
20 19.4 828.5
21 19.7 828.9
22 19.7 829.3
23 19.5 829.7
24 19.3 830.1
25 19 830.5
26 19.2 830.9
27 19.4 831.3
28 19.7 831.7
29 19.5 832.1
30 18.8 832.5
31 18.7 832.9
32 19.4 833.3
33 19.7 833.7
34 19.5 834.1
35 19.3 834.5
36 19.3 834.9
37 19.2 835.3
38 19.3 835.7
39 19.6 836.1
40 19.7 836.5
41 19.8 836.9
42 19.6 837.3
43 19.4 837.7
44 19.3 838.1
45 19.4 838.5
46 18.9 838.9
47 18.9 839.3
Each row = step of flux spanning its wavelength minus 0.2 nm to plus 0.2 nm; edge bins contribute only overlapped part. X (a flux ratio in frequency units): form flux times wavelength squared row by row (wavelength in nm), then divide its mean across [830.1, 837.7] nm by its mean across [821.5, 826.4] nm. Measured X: 1.0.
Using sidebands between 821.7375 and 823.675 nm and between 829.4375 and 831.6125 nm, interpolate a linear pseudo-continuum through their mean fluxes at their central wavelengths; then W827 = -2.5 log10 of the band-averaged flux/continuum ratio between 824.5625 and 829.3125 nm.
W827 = -0.01 mag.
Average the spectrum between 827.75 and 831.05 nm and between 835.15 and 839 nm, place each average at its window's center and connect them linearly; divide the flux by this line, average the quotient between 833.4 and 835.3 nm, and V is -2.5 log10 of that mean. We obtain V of 0.00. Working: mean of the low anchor 19.5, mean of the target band 19.4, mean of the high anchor 19.4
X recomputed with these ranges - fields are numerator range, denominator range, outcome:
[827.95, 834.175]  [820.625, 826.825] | 1.01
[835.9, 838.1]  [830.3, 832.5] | 1.03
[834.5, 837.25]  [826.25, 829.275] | 1.02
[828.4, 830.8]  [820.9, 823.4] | 1.02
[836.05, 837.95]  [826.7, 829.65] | 1.02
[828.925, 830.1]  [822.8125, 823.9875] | 1.02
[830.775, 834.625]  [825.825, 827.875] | 1.01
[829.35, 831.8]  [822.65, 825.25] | 1.00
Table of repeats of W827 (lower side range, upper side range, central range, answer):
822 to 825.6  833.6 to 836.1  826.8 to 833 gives 0.005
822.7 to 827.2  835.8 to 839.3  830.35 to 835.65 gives 0.011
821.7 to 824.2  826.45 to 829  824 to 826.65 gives -0.009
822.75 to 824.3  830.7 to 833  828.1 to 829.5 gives -0.015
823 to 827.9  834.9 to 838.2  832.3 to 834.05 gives 0.019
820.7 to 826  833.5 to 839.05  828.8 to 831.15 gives 0.005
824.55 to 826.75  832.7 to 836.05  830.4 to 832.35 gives 0.004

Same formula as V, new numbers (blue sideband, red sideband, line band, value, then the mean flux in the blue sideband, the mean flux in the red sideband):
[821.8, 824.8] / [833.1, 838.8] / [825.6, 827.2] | -0.001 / 19.5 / 19.5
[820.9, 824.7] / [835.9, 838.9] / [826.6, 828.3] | -0.005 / 19.4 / 19.5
